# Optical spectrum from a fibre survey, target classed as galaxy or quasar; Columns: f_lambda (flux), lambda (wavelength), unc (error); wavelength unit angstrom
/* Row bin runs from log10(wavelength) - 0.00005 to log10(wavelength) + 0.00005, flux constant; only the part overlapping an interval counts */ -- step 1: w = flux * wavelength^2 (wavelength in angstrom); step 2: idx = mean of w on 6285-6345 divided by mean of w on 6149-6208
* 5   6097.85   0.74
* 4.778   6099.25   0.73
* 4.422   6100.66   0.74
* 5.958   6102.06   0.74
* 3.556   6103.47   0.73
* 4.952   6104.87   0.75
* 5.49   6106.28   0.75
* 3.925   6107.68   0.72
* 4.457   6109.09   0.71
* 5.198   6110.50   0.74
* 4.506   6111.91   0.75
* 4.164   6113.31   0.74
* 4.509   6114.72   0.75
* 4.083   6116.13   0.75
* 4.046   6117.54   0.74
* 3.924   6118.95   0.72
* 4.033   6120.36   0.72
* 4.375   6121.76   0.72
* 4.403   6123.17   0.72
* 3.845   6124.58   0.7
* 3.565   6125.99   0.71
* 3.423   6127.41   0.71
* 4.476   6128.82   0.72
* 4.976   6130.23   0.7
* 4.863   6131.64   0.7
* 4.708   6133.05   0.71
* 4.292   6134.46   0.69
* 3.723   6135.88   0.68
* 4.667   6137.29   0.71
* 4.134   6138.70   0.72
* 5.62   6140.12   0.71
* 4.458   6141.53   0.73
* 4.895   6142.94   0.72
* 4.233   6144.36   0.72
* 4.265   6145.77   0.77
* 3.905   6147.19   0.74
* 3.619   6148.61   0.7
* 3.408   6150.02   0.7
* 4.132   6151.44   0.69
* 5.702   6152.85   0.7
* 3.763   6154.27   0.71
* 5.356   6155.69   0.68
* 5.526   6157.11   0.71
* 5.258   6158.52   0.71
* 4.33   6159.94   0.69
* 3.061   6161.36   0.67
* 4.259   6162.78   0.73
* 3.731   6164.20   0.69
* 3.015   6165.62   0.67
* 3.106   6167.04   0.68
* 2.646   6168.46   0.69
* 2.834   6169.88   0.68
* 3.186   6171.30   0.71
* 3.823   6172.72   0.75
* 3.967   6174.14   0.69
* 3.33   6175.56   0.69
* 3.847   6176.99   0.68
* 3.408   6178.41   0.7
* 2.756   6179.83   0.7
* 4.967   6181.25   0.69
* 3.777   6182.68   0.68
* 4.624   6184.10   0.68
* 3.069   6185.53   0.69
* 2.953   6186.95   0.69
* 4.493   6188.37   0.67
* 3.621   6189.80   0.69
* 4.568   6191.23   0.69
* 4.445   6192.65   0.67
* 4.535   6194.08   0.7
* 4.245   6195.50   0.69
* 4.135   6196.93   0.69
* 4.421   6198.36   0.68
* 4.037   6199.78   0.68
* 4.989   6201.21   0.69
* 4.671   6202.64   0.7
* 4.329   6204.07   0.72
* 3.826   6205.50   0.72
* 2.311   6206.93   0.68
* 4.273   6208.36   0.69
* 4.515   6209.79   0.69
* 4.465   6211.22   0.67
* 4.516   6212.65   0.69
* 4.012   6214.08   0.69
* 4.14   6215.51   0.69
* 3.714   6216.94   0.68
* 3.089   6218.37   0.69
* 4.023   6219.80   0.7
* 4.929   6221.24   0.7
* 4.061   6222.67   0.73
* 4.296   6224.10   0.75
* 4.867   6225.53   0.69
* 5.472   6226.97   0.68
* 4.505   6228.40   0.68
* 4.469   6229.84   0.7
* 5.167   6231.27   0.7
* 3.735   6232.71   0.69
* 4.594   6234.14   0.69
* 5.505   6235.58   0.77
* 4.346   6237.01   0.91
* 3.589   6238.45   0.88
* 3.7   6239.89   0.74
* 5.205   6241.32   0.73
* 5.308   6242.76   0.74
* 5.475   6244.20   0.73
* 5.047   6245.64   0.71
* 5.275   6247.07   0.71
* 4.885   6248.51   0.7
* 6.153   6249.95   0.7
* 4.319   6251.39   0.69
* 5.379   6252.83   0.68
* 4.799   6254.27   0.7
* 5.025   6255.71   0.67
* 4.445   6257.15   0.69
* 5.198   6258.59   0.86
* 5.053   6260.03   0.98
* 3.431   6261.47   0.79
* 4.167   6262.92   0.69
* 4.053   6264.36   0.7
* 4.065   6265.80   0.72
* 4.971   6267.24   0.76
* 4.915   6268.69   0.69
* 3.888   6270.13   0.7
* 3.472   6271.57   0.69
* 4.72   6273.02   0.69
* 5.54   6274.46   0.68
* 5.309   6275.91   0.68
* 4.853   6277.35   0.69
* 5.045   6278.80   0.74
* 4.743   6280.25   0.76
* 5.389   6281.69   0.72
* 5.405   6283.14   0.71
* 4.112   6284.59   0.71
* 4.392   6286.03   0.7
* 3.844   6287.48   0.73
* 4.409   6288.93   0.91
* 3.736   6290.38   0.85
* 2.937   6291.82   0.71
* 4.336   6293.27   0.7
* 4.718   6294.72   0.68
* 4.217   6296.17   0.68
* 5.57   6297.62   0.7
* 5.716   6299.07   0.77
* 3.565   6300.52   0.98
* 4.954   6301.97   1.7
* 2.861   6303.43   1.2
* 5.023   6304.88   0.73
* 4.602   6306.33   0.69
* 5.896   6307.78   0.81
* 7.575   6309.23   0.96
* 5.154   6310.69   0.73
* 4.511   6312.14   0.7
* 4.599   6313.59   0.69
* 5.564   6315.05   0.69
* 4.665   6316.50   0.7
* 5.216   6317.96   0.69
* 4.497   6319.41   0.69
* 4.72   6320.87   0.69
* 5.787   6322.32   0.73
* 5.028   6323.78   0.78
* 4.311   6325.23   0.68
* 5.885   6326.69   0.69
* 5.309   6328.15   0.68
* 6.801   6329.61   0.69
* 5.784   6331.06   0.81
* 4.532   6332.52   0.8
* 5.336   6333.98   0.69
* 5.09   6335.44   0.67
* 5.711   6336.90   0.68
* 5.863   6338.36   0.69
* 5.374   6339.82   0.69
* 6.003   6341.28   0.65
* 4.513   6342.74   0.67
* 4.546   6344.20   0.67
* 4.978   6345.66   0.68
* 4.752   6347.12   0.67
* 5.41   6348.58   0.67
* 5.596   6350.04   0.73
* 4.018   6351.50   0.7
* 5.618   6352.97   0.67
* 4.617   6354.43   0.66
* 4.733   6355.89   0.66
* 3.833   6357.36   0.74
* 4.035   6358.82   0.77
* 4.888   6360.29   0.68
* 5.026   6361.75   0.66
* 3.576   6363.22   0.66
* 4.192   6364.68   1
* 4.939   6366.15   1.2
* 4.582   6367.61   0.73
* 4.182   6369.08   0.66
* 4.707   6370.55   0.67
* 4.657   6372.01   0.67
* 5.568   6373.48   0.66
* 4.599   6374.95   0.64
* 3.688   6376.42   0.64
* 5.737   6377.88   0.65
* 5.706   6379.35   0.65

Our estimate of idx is 1.31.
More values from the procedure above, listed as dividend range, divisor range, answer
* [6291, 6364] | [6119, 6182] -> 1.28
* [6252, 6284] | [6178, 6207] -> 1.19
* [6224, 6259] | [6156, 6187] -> 1.32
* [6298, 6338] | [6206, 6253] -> 1.17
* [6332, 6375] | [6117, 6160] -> 1.18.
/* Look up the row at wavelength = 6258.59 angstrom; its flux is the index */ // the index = 5.198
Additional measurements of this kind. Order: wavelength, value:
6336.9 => 5.711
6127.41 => 3.423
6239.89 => 3.7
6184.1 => 4.624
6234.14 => 4.594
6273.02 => 4.72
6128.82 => 4.476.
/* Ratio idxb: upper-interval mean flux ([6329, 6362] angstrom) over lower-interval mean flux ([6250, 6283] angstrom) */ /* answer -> 1.1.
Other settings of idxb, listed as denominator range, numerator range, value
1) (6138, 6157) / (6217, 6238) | 1.00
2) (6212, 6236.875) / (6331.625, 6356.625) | 1.16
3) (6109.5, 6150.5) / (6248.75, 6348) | 1.14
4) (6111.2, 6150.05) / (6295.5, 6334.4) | 1.19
